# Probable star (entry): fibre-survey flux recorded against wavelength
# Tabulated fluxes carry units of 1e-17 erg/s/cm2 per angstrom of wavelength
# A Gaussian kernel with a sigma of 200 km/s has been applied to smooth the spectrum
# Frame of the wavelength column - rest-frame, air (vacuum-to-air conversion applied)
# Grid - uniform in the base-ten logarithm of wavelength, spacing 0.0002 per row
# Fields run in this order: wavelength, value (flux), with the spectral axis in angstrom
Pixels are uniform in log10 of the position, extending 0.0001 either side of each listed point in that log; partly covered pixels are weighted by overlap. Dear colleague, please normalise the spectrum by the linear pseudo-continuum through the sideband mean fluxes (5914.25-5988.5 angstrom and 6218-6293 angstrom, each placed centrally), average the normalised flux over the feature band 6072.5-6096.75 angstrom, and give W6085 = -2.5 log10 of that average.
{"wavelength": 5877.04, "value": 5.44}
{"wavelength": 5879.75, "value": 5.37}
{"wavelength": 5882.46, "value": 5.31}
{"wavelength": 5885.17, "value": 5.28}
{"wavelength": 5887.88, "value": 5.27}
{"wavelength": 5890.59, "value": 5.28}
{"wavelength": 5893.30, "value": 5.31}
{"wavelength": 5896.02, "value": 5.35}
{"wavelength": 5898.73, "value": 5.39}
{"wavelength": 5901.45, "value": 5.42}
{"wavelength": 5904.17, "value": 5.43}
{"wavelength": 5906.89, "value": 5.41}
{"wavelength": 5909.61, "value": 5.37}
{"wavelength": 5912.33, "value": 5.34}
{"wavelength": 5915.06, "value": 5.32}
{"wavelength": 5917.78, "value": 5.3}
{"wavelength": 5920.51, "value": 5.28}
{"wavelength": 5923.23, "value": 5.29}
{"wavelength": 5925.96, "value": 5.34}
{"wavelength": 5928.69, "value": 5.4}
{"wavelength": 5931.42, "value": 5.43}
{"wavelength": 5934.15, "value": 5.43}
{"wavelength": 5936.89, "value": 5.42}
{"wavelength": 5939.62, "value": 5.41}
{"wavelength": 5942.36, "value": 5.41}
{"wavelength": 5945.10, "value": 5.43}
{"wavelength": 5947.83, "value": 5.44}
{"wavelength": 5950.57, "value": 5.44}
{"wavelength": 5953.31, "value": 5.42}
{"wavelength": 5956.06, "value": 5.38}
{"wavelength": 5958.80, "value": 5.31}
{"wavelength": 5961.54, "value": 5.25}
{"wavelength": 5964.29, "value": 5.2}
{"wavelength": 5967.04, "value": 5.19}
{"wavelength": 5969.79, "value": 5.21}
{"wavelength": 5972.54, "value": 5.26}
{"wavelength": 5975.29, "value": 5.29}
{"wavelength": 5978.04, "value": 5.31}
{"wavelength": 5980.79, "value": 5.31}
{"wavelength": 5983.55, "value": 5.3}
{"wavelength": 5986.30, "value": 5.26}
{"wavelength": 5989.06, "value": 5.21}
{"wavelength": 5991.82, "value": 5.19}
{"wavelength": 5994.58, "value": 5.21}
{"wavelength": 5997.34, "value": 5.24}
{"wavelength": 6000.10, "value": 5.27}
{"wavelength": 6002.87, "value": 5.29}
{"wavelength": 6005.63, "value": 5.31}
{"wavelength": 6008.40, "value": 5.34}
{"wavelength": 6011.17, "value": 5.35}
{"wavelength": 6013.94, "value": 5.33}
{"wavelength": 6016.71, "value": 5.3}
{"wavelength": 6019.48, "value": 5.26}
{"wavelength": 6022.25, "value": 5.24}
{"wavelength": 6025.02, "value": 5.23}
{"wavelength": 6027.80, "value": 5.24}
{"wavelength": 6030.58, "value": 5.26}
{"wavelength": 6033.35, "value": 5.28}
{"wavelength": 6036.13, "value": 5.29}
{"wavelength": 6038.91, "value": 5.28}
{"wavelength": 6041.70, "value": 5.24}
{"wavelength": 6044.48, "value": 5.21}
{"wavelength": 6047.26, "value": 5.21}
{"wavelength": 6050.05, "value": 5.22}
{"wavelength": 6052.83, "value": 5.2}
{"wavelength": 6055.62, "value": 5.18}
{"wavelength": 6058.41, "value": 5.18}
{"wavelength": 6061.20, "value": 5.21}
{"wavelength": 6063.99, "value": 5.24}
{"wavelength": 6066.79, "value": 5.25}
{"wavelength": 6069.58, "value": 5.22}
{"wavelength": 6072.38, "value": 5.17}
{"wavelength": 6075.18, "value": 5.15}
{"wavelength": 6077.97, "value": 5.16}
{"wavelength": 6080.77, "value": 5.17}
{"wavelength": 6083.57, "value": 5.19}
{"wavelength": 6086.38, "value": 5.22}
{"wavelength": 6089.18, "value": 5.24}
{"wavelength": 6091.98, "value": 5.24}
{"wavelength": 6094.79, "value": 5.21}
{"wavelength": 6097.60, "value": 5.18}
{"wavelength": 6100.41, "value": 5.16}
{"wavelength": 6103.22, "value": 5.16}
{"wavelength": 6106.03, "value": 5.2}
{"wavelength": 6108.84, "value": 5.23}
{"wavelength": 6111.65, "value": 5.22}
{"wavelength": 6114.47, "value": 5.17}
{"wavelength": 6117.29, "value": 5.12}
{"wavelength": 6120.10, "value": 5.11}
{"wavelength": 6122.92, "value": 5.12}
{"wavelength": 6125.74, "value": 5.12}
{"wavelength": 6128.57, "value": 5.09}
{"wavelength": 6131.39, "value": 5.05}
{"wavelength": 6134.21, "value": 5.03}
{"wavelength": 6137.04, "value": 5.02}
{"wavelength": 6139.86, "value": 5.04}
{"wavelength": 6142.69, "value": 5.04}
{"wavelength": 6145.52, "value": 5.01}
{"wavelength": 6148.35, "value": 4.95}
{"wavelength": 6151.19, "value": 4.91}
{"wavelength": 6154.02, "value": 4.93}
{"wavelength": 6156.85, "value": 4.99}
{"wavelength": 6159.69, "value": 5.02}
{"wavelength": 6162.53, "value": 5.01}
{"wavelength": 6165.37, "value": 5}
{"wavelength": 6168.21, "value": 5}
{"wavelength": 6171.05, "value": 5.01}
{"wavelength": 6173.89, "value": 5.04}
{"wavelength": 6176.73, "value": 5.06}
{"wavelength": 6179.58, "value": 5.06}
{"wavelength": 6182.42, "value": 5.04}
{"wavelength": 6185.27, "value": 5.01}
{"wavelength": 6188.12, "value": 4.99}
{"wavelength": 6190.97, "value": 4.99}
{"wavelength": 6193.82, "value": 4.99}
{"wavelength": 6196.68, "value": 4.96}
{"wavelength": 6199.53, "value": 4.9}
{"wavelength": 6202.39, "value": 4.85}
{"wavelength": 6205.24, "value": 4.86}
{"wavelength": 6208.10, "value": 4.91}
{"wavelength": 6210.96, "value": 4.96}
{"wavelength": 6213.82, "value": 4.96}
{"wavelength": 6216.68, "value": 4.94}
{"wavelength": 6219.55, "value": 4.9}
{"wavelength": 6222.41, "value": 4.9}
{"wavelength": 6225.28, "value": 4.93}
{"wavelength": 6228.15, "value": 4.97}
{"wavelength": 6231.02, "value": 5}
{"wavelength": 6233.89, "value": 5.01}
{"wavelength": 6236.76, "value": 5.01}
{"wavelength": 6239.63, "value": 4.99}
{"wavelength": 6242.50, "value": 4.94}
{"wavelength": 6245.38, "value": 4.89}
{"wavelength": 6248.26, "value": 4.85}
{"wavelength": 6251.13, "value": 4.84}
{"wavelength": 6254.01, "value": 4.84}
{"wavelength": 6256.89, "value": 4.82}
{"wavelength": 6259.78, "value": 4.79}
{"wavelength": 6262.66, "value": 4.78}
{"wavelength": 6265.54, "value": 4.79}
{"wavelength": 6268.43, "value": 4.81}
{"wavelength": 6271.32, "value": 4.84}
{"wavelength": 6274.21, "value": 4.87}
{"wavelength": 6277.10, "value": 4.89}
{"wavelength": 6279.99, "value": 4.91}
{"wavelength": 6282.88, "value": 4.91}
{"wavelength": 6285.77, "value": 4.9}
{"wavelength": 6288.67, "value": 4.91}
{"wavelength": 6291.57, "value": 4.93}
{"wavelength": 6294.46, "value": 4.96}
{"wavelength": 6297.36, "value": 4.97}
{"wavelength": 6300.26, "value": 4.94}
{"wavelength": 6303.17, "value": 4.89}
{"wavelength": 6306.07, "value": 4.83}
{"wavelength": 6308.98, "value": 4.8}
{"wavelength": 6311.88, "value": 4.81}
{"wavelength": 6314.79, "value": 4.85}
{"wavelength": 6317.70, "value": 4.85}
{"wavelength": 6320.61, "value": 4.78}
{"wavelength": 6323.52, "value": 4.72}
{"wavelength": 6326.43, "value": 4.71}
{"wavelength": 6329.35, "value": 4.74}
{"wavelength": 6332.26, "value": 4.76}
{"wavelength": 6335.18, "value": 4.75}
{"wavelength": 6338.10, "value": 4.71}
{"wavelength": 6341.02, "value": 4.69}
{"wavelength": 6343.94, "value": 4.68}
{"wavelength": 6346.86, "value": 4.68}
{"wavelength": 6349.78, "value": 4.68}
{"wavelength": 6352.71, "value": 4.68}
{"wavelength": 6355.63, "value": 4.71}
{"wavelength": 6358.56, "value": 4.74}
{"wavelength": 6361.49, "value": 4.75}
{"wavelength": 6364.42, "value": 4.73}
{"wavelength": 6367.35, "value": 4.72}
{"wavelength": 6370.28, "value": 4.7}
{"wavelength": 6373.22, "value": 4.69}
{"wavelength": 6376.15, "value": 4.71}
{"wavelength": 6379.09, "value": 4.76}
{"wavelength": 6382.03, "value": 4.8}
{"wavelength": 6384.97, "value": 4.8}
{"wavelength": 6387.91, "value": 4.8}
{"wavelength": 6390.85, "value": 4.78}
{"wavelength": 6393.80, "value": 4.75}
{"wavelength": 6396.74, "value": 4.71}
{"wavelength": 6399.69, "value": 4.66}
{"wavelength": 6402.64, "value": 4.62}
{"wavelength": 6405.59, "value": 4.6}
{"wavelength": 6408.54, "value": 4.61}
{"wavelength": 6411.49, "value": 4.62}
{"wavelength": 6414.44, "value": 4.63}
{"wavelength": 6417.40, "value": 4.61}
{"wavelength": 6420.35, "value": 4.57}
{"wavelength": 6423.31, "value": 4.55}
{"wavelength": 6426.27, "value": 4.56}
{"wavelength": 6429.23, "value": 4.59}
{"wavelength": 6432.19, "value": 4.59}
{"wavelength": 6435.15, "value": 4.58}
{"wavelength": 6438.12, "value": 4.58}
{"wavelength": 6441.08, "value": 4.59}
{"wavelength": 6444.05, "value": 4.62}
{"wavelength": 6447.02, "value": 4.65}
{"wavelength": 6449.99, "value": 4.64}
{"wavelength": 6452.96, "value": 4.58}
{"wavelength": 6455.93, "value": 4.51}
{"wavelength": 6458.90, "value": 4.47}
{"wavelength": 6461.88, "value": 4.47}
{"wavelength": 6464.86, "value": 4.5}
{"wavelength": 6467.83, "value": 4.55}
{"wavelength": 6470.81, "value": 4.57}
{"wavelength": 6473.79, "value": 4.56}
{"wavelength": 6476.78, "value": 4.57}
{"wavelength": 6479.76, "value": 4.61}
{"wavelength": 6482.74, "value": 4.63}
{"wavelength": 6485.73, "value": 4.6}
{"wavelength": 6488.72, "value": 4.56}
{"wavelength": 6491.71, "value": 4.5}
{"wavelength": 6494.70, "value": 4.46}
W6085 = -0.01 mag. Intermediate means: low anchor 5.33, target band 5.2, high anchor 4.89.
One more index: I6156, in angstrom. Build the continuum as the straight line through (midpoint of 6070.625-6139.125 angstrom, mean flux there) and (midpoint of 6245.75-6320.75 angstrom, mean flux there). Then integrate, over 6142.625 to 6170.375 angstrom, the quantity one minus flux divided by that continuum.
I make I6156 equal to 0.5 angstrom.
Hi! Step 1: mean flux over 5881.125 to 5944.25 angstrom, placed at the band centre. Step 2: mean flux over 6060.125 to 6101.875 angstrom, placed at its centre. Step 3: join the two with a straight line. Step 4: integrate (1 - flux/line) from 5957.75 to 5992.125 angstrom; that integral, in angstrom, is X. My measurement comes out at 0.3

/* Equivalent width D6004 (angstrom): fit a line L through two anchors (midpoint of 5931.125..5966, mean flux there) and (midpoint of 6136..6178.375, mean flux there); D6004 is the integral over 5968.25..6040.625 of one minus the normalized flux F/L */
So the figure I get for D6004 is 0.1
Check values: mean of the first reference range 5.38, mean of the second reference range 5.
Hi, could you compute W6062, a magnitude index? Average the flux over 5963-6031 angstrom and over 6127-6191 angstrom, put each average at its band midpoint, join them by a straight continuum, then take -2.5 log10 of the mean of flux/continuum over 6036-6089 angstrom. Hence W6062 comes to -0.01 mag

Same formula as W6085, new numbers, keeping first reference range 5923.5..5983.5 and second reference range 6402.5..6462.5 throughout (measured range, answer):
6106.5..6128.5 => -0.01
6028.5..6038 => -0.01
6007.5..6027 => -0.01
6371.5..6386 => -0.02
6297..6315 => -0.02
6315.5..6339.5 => 0.00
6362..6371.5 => -0.01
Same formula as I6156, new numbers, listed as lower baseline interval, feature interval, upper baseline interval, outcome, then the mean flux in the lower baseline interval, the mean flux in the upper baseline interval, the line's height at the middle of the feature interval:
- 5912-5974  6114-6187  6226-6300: 0.29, 5.34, 4.9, 5.05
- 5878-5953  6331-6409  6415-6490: -0.34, 5.37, 4.57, 4.69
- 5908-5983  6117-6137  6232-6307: 0.01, 5.34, 4.89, 5.09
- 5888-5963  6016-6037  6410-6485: -0.18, 5.37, 4.58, 5.22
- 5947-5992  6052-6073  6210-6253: -0.17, 5.29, 4.94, 5.17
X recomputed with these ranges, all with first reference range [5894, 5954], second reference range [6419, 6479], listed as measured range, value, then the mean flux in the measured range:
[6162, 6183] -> -0.1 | 5.03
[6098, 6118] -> -0.3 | 5.18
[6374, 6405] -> -0.5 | 4.73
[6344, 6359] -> 0.1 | 4.69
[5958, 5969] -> 0.2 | 5.23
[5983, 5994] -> 0.1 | 5.23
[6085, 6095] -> -0.2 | 5.23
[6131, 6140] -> 0.0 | 5.04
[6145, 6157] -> 0.2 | 4.95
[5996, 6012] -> -0.1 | 5.3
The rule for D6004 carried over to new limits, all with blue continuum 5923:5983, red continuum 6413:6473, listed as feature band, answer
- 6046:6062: -0.05 angstrom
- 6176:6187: -0.12 angstrom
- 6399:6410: 0.03 angstrom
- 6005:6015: -0.15 angstrom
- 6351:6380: -0.16 angstrom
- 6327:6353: 0.13 angstrom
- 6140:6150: 0.08 angstrom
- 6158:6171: 0.01 angstrom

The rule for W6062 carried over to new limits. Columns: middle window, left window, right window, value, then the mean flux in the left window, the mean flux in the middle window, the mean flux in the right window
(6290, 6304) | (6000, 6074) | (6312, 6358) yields -0.03 mag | 5.25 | 4.94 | 4.73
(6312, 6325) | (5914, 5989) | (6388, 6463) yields -0.01 mag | 5.33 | 4.8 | 4.61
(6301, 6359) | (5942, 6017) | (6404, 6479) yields 0.00 mag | 5.3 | 4.76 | 4.58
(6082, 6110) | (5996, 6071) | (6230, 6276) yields -0.01 mag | 5.25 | 5.2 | 4.88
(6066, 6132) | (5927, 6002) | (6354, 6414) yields -0.01 mag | 5.32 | 5.17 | 4.71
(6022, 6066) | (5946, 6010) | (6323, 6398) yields -0.01 mag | 5.29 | 5.23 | 4.73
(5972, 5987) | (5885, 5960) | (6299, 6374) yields 0.00 mag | 5.37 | 5.29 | 4.75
